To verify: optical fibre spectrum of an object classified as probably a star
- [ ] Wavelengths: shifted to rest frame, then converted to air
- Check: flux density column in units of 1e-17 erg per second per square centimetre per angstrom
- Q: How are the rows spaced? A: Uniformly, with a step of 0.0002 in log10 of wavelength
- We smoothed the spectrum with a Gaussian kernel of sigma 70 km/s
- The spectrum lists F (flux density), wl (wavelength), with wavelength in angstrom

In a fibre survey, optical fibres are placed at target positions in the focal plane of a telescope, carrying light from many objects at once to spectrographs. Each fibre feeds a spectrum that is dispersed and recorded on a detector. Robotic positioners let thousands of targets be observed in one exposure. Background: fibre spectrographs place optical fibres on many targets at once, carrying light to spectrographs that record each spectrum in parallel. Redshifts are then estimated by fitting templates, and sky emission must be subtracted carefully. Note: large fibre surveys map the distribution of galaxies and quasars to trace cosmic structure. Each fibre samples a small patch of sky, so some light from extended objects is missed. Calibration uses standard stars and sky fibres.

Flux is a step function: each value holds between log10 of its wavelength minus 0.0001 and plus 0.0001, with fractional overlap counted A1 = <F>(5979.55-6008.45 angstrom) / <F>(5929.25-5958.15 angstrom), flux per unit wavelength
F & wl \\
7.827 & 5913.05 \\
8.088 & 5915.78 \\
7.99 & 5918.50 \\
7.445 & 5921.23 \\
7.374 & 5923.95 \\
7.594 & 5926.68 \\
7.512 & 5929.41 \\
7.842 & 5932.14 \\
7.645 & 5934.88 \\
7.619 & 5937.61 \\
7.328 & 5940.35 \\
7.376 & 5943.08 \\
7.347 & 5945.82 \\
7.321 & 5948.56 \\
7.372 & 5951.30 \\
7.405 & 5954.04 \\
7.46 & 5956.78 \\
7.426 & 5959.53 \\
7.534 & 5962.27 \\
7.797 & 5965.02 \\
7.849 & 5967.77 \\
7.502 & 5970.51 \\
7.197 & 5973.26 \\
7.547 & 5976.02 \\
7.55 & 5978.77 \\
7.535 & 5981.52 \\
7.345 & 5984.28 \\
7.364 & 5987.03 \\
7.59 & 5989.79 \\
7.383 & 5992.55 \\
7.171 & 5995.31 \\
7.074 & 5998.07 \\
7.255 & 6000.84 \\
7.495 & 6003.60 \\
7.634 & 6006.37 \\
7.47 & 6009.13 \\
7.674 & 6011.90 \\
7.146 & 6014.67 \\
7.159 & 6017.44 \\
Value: 1.0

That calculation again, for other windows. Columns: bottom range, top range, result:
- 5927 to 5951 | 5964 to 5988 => 1.00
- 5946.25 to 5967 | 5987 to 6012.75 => 0.99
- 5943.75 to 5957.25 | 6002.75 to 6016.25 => 1.01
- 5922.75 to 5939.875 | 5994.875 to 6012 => 0.97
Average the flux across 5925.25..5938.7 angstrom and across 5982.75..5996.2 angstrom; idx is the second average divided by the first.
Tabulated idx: 0.97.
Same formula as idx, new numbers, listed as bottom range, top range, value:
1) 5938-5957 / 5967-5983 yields 1.02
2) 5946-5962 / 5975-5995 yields 1.01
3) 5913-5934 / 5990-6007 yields 0.95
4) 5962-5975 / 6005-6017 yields 0.98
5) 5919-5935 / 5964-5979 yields 1.00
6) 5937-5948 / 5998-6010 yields 1.00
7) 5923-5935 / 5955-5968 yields 1.00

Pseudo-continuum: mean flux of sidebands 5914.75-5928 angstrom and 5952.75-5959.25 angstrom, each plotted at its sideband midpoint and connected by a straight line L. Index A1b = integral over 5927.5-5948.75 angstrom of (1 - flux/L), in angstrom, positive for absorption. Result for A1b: 0.2 angstrom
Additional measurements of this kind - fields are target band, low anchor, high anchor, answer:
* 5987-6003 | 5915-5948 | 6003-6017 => 0.4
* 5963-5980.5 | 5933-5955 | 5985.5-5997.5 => -0.4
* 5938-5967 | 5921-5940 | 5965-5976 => 0.4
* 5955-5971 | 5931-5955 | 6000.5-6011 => -0.3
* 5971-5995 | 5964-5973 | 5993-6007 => 0.2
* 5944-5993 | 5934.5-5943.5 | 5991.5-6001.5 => -0.9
